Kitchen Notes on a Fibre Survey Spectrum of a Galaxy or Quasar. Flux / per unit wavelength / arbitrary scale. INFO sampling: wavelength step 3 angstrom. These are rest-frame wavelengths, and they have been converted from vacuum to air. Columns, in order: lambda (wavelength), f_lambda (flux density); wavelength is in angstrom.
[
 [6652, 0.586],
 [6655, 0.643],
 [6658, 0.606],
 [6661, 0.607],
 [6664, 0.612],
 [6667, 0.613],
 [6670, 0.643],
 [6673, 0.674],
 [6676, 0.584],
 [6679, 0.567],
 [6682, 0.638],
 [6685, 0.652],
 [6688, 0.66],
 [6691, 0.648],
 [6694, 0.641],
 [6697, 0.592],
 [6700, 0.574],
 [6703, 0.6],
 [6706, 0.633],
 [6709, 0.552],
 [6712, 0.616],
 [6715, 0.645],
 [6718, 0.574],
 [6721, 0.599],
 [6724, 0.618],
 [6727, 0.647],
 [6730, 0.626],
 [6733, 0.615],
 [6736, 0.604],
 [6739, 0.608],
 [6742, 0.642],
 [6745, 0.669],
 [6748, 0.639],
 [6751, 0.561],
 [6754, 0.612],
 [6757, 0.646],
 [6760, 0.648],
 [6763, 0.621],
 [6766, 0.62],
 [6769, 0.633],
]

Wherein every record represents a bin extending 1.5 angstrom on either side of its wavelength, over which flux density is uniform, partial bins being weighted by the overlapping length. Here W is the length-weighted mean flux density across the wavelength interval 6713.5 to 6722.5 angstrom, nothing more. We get 0.606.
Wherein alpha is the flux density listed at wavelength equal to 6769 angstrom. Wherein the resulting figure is 0.633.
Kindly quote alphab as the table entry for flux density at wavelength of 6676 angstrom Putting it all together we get 0.584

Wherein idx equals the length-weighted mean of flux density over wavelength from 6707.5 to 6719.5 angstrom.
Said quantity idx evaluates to 0.597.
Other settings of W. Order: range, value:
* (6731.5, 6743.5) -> 0.617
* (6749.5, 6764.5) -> 0.618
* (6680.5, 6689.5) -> 0.65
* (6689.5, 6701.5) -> 0.614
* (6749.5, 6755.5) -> 0.587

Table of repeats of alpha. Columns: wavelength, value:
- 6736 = 0.604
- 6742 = 0.642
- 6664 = 0.612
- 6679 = 0.567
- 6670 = 0.643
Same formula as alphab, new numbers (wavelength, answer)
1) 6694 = 0.641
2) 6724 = 0.618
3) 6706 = 0.633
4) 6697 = 0.592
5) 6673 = 0.674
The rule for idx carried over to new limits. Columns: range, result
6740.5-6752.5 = 0.628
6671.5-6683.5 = 0.616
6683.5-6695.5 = 0.65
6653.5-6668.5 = 0.616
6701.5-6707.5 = 0.616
